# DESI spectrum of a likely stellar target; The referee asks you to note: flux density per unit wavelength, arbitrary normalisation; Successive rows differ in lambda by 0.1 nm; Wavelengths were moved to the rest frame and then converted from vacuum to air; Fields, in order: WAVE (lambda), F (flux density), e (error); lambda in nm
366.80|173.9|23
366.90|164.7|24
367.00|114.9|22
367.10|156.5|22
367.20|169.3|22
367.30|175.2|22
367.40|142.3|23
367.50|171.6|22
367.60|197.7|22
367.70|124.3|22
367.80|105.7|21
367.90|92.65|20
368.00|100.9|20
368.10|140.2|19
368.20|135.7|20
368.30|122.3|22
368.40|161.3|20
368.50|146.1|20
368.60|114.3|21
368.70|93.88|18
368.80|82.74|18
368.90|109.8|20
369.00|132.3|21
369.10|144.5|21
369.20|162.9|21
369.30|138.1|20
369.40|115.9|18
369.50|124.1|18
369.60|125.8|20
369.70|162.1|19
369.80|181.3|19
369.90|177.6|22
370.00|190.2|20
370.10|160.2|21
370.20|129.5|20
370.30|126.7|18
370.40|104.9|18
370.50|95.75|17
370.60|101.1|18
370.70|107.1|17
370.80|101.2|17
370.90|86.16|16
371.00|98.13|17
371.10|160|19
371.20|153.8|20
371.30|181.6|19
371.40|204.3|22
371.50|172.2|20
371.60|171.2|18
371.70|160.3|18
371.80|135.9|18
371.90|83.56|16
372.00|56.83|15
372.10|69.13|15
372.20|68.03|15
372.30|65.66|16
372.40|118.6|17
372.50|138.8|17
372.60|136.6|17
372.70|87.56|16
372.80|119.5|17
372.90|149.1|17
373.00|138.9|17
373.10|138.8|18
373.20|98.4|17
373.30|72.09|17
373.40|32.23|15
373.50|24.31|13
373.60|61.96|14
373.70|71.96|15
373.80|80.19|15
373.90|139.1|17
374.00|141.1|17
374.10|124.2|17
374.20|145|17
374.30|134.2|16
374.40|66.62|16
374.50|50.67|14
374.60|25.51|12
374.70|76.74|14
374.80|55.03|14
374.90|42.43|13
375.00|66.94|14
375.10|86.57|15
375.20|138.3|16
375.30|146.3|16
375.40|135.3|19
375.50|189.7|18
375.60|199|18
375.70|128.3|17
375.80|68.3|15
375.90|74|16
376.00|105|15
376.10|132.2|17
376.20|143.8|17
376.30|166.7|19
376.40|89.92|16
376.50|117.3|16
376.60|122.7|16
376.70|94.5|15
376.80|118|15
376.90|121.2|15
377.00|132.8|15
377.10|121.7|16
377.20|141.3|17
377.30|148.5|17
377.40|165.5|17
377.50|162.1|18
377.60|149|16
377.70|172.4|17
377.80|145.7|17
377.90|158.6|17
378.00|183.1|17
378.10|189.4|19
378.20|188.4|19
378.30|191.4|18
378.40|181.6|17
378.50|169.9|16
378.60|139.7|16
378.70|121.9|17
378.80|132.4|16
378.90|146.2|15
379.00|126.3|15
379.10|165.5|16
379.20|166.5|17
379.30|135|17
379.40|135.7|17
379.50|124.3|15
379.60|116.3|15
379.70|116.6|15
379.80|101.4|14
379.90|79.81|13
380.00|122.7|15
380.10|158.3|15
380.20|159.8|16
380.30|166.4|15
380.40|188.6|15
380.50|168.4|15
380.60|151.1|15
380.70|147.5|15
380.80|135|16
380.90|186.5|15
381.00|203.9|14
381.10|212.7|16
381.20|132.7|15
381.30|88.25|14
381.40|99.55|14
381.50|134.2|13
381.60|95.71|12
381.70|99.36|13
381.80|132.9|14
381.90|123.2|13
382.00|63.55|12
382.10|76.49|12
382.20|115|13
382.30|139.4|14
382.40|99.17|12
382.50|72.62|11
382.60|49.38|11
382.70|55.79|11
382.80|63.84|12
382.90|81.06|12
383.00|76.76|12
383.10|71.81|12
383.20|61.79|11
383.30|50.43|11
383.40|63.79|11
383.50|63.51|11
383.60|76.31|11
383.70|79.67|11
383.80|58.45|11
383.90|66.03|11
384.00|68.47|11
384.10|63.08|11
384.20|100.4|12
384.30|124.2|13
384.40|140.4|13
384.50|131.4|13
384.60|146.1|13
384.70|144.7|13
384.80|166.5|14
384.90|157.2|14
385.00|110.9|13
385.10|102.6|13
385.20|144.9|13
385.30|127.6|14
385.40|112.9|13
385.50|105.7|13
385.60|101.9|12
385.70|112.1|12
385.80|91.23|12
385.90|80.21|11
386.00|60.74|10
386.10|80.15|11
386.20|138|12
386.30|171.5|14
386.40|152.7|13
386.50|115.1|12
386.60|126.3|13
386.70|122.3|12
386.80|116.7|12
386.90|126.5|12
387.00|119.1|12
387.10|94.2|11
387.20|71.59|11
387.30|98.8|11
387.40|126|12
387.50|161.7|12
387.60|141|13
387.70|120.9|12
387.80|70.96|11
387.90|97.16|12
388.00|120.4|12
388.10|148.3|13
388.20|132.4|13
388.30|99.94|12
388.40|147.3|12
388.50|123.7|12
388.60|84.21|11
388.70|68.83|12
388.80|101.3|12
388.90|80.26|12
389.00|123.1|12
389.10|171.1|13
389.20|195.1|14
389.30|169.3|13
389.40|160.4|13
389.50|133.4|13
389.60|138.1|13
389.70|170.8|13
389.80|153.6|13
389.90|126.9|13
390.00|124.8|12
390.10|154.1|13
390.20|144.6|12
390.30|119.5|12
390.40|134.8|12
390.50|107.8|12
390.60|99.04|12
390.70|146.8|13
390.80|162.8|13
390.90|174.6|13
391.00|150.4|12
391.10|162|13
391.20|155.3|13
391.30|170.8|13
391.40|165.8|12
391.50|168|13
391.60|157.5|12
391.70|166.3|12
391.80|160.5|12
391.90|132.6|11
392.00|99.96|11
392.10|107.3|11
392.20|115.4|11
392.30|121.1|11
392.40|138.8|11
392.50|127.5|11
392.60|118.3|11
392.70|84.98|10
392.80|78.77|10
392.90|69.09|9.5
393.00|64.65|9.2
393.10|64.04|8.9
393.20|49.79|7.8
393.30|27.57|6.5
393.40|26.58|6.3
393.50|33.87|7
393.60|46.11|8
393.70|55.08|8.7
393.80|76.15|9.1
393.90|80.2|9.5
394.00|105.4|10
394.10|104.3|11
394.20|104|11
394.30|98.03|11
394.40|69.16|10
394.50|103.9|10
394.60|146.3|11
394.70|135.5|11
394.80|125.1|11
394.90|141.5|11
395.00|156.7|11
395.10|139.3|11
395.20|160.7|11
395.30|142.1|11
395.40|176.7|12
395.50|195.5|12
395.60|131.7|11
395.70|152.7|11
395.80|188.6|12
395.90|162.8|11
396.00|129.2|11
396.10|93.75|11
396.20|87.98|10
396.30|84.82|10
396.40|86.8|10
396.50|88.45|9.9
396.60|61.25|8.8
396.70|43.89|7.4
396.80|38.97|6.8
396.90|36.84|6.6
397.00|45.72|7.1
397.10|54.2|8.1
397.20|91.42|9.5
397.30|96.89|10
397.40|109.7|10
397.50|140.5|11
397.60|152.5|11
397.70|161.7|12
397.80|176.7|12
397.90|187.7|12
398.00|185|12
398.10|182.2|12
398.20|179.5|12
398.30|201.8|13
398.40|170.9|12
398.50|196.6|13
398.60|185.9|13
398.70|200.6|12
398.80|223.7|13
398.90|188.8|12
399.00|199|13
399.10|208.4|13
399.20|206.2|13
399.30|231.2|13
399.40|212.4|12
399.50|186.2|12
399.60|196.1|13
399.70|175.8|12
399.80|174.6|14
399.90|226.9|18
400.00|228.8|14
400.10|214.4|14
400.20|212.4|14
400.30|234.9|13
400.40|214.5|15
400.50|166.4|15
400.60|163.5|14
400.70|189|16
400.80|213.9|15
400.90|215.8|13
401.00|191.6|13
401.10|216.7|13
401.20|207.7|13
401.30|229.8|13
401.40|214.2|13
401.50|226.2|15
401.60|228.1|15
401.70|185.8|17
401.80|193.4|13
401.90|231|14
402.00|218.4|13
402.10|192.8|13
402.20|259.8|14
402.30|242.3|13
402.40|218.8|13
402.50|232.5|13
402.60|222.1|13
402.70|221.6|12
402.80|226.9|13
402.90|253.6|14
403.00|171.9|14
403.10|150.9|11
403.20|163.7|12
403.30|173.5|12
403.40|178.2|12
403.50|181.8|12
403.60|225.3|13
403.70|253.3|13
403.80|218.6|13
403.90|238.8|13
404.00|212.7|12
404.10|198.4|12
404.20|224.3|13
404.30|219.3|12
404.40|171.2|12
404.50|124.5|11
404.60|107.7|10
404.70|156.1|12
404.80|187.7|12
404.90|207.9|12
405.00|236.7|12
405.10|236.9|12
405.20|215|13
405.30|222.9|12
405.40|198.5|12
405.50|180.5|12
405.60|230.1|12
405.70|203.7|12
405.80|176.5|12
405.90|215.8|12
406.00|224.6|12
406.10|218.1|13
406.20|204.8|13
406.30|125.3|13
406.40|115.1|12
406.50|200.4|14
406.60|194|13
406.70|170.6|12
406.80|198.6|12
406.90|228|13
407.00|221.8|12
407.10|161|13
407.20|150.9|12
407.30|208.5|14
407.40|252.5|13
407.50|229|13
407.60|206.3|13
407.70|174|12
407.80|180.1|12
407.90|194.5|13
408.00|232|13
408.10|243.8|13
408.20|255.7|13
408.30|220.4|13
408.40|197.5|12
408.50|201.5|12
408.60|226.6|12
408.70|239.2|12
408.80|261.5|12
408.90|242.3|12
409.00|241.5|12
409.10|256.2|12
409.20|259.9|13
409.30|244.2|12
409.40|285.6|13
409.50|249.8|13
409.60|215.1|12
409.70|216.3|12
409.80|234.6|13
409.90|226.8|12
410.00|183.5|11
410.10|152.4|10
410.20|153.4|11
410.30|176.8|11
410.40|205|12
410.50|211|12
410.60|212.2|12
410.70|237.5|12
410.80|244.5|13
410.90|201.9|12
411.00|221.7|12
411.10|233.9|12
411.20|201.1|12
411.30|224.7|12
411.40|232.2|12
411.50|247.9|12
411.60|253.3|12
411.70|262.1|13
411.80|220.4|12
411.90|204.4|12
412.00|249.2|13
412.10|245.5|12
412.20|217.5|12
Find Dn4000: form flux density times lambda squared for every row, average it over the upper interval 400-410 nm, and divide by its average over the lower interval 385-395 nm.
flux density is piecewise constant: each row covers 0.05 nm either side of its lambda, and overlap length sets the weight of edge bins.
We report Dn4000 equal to 1.92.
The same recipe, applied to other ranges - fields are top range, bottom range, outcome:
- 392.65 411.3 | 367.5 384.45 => 1.69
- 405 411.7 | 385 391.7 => 1.85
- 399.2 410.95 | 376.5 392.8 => 1.83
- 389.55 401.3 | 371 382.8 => 1.25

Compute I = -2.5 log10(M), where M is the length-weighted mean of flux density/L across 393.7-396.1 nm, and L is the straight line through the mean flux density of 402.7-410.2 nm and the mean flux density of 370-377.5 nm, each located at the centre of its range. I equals 0.33 mag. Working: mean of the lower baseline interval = 115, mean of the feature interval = 129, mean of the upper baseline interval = 207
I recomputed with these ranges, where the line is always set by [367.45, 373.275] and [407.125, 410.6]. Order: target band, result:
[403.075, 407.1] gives 0.08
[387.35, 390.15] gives 0.30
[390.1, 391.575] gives 0.19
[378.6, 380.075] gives 0.16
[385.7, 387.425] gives 0.44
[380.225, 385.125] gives 0.38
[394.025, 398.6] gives 0.43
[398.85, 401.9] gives -0.04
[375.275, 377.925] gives 0.06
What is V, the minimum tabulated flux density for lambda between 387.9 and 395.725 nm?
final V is 26.58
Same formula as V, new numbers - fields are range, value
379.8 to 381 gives 79.81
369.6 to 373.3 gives 56.83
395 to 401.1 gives 36.84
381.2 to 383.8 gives 49.38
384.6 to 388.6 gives 60.74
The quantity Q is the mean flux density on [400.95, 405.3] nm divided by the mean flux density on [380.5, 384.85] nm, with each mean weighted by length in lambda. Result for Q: 1.95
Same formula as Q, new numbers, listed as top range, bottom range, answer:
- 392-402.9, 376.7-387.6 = 1.24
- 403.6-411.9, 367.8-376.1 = 1.81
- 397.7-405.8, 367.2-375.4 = 1.71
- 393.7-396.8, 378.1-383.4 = 0.93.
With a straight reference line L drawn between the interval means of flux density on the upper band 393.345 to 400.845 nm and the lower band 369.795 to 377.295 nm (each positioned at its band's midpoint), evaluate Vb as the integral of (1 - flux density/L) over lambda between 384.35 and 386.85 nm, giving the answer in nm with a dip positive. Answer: 0.142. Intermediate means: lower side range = 115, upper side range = 144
